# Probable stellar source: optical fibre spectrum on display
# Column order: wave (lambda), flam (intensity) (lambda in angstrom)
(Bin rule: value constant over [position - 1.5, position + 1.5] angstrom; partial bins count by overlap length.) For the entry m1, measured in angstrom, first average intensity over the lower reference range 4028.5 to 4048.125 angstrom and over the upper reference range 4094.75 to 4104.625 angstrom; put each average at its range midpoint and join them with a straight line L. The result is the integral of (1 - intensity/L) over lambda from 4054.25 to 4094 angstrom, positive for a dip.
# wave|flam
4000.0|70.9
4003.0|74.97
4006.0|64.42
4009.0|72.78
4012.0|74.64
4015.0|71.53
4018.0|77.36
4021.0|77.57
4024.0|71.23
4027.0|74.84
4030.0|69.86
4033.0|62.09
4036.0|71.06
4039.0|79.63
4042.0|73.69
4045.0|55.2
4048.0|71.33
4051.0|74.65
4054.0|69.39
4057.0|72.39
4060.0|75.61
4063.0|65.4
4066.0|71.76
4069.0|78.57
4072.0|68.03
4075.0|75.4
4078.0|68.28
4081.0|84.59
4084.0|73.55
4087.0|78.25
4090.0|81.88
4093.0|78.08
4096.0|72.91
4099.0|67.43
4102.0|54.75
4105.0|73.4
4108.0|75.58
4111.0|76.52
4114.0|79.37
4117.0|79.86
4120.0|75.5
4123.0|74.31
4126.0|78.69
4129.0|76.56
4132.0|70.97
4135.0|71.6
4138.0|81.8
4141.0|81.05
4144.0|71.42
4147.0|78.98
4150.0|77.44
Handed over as -4.46 angstrom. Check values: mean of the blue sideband 68.8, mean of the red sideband 65.8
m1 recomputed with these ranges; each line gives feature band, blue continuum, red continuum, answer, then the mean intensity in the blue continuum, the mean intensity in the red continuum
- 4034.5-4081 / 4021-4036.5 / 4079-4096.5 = 1.56 angstrom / 70.5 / 78.2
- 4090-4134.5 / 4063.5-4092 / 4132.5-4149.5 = 1.14 angstrom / 75.3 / 76.6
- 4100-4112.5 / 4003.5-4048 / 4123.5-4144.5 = 0.83 angstrom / 71.2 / 76.2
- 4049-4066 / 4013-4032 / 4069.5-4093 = 0.78 angstrom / 73.4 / 76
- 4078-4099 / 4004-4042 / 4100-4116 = -1.35 angstrom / 72.3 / 72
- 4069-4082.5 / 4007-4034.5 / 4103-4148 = -0.05 angstrom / 72.3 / 76.1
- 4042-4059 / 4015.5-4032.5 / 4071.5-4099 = 1.15 angstrom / 73.3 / 75.5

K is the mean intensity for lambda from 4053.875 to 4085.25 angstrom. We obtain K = 73.2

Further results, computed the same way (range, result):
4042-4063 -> 69.7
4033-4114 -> 72.5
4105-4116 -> 76.8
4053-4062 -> 72.2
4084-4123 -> 74.4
